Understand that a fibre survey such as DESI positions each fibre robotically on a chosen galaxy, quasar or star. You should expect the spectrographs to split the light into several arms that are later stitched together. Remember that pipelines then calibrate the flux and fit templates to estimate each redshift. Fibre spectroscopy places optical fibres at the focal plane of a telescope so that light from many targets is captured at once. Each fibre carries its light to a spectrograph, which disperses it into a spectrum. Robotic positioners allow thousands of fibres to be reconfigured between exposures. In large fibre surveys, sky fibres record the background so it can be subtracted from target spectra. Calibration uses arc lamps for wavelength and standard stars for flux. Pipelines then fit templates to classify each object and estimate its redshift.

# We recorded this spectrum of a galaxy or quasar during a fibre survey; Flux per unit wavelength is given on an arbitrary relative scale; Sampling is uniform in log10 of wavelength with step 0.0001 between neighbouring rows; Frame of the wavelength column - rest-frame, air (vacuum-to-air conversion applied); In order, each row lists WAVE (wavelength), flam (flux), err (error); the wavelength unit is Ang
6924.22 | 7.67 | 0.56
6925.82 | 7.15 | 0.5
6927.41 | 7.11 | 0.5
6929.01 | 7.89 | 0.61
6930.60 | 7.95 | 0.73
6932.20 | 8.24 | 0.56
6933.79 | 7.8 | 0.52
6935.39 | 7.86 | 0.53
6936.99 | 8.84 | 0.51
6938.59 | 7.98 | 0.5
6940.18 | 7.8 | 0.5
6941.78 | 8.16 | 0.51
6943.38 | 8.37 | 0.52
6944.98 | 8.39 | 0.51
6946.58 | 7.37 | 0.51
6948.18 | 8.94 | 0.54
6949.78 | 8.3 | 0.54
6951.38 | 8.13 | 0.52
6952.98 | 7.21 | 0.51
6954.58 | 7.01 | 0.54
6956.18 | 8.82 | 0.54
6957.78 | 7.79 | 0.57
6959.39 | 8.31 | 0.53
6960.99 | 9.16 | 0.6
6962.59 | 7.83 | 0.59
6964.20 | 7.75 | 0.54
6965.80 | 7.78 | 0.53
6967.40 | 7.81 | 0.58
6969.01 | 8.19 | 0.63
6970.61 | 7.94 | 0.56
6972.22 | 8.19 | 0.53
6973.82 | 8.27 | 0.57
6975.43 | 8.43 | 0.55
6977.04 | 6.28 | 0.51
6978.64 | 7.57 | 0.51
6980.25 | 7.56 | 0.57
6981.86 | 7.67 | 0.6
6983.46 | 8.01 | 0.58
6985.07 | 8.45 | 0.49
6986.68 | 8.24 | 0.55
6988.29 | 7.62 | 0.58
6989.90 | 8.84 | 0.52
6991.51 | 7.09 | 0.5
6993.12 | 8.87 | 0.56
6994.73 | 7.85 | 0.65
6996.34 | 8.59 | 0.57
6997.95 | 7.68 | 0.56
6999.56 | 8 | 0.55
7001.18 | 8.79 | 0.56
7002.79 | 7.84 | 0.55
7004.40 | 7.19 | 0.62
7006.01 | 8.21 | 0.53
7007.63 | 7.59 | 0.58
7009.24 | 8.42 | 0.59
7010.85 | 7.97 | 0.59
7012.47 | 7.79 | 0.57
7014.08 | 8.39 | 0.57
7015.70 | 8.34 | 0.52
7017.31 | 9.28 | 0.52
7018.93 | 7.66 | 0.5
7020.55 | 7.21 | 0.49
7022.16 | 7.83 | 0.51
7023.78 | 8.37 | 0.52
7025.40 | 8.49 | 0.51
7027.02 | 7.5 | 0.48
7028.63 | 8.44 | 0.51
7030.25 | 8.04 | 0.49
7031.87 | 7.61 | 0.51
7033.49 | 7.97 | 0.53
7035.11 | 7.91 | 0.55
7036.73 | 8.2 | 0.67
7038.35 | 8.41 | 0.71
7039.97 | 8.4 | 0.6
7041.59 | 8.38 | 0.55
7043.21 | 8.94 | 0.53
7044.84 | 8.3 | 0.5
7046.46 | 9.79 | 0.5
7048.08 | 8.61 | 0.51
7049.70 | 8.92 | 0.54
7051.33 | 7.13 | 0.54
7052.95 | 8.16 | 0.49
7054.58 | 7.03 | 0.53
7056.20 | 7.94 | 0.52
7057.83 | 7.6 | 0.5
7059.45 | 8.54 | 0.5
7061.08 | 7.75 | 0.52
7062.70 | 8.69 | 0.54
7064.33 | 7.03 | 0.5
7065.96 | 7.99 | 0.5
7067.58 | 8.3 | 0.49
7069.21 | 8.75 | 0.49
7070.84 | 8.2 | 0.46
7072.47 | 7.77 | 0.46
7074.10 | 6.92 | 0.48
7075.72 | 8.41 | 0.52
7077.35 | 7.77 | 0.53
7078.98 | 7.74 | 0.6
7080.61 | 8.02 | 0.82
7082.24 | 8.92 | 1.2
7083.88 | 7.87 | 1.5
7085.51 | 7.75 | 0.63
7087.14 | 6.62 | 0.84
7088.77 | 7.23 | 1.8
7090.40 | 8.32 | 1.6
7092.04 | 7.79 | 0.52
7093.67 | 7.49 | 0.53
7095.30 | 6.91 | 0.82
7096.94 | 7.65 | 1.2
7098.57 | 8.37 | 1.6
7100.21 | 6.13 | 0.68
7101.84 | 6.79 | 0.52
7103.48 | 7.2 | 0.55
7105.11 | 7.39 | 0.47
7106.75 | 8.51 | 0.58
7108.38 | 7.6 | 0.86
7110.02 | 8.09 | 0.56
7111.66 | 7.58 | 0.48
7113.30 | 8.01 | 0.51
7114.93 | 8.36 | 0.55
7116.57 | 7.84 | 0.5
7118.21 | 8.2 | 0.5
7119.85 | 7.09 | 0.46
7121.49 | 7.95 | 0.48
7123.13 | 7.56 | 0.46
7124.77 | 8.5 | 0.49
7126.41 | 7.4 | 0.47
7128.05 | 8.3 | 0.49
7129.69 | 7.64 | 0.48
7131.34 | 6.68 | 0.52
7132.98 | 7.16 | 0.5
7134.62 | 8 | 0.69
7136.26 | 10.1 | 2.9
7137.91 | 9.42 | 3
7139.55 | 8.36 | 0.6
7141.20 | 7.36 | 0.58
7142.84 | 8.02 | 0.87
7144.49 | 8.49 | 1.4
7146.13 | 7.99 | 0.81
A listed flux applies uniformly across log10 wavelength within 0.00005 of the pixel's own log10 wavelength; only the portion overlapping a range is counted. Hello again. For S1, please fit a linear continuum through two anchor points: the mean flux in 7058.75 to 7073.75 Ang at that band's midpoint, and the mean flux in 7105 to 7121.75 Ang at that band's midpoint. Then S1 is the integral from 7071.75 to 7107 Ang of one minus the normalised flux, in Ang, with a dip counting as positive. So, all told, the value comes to 1.7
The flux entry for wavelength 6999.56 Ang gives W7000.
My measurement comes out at 8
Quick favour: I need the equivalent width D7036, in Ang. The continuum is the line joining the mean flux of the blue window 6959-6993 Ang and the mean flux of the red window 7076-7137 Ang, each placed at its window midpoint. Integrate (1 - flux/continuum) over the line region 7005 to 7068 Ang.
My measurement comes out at -2.1 Ang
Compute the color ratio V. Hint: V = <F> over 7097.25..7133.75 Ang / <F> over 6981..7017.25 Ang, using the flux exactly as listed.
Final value 0.9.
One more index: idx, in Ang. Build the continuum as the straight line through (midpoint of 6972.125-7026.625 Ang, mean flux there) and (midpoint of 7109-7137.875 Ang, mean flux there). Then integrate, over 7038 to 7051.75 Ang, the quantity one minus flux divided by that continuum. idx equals -1.0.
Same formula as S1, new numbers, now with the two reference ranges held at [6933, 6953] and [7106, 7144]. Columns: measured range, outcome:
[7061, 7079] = 0.16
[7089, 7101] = 0.75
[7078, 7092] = 0.37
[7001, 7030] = 0.04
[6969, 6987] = 0.48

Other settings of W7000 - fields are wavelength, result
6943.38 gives 8.37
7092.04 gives 7.79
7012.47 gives 7.79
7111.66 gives 7.58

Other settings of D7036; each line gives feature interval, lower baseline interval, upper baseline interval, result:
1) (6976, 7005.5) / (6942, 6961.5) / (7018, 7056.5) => 0.8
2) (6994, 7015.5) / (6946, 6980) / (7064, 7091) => -0.3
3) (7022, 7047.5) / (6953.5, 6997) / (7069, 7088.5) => -1.3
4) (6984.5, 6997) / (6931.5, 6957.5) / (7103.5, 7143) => -0.2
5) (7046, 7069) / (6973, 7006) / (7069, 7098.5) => -0.8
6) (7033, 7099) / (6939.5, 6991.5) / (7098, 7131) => -1.8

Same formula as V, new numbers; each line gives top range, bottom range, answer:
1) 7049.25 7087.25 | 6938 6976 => 0.98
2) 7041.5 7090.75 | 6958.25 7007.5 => 1.01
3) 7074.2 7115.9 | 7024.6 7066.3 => 0.94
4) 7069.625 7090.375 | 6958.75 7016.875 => 0.97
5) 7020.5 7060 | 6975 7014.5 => 1.03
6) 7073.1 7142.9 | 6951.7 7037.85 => 0.97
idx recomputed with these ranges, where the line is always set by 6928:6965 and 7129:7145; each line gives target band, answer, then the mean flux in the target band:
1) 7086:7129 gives 2.4 Ang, 7.65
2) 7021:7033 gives 0.1 Ang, 8.02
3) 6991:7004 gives 0.0 Ang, 8.08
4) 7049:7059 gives 0.4 Ang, 7.81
